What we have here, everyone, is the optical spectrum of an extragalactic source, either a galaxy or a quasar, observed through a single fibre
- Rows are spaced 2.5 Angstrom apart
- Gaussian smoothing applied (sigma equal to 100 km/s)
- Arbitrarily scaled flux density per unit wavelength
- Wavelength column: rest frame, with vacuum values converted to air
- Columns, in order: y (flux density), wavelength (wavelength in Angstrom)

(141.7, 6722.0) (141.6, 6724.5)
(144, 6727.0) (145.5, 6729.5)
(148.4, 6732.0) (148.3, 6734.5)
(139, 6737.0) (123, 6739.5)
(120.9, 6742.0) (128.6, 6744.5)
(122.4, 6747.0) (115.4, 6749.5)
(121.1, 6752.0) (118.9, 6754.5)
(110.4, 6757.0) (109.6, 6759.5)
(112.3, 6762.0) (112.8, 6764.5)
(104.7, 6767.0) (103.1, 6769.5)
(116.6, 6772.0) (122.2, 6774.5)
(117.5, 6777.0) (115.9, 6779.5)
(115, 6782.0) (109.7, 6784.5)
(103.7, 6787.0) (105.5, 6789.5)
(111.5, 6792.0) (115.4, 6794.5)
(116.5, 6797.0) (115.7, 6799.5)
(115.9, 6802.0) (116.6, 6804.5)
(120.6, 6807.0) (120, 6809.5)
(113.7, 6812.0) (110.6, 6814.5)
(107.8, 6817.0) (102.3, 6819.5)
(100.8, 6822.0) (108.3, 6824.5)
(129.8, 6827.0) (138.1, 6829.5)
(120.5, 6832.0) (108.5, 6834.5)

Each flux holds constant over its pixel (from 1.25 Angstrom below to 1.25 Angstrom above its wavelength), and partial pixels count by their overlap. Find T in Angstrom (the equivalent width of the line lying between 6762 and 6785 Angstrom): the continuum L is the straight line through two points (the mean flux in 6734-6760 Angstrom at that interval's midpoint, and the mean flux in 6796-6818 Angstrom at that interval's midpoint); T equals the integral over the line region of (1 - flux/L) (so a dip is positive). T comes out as 1.3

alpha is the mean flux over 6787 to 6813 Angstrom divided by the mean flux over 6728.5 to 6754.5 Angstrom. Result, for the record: 0.9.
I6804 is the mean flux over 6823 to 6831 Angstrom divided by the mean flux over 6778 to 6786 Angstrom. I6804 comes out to 1.10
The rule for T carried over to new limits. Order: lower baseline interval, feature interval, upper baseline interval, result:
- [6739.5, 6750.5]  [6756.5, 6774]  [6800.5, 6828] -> 1.3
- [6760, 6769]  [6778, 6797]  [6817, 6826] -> -0.7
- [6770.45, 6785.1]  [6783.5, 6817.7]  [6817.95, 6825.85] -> -1.0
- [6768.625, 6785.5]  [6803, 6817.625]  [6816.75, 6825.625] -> -1.1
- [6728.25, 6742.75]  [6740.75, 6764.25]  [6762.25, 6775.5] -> 1.3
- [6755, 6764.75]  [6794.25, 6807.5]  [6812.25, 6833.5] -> -0.4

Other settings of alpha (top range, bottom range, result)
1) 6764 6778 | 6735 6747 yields 0.88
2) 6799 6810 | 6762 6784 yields 1.04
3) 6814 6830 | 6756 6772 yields 1.03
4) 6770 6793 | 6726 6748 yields 0.83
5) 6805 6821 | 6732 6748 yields 0.85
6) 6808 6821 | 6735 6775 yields 0.94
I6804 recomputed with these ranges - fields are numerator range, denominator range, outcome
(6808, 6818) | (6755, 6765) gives 1.01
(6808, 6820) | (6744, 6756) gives 0.93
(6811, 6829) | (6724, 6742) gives 0.80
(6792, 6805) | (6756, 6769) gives 1.05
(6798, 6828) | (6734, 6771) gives 0.95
